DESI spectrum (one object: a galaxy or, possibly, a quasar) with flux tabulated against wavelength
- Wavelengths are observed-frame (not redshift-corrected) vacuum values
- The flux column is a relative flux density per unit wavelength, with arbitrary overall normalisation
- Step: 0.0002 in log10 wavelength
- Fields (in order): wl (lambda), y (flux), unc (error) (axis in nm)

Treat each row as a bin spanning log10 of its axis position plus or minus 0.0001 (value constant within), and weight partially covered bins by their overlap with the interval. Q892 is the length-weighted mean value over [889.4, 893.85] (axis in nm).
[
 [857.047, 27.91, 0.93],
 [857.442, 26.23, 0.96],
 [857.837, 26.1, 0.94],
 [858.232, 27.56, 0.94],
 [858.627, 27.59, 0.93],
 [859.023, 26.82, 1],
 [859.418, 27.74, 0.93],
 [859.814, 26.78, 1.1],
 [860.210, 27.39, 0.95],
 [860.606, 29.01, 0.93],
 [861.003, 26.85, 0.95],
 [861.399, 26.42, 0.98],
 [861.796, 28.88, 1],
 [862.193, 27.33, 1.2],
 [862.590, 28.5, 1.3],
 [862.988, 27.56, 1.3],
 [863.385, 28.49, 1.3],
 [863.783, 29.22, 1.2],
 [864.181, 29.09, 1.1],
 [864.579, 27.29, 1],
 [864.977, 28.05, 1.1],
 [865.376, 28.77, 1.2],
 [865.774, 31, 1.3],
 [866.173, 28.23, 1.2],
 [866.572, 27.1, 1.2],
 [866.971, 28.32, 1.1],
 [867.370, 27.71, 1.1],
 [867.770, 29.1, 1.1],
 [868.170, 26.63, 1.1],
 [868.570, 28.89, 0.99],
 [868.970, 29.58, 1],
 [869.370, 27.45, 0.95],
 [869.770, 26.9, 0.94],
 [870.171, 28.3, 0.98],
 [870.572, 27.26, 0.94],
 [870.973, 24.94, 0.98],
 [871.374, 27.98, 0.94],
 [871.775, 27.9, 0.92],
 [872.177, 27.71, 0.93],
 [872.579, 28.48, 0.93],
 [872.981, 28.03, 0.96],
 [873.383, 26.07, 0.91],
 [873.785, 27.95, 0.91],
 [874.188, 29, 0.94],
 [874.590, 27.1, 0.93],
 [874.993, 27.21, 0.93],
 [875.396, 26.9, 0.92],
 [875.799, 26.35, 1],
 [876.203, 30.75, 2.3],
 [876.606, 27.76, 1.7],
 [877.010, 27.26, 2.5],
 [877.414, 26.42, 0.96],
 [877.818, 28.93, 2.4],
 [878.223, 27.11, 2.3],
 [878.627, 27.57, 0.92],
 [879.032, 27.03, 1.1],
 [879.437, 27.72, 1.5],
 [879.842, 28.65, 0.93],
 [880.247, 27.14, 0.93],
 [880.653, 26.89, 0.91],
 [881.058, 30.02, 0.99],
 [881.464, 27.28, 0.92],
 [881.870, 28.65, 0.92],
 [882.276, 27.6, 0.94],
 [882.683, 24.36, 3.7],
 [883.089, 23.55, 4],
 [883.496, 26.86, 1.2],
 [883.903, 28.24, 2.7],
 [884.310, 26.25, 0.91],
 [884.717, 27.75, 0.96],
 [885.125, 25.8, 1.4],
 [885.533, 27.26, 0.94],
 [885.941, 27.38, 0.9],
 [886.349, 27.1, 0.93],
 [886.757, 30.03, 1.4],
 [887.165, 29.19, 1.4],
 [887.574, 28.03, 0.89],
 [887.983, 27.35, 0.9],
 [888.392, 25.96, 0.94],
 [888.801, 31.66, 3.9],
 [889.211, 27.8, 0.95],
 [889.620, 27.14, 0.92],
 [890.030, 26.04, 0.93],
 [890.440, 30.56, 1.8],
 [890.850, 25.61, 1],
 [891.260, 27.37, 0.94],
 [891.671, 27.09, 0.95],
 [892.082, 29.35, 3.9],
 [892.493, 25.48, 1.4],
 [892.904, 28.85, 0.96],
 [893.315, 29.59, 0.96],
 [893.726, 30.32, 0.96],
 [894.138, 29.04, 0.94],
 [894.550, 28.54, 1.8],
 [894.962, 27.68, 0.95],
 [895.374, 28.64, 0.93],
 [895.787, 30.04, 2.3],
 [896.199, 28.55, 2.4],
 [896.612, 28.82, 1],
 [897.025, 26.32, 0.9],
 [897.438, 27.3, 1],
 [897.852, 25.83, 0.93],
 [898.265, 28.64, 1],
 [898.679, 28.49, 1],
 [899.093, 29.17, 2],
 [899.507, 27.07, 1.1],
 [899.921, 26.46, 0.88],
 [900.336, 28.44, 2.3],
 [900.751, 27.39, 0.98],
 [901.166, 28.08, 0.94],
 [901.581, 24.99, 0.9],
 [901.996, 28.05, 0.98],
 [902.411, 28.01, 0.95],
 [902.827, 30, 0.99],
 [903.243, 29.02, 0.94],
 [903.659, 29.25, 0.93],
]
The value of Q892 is 27.9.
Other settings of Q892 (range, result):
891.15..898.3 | 28.2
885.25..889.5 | 28.1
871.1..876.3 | 27.7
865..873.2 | 28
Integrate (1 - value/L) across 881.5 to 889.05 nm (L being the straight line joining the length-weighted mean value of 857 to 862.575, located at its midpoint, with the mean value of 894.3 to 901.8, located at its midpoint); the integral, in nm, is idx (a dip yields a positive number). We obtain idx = 0.07 nm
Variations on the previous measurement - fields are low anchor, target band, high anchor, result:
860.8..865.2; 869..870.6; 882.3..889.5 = 0.003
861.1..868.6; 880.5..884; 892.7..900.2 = 0.154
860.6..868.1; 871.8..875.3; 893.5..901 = 0.064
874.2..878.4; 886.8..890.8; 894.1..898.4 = -0.035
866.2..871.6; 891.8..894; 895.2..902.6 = -0.071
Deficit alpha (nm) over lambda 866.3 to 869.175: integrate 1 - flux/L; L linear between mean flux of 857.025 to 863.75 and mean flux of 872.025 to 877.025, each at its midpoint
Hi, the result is -0.06 nm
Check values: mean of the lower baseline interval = 27.5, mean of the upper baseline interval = 27.8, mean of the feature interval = 28.2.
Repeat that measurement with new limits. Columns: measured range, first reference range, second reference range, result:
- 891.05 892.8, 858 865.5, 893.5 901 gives 0.044 nm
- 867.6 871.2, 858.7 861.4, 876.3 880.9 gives -0.023 nm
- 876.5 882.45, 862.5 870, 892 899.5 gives 0.121 nm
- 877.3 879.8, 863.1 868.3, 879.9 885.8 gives -0.020 nm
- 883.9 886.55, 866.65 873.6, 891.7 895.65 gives 0.116 nm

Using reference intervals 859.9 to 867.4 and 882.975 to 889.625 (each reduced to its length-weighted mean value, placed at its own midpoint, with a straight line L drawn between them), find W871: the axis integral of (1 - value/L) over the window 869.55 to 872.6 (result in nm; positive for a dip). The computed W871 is 0.06 nm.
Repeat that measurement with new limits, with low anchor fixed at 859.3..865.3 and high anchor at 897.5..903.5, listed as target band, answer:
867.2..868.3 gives 0.00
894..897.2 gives -0.07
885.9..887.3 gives -0.03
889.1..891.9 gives 0.05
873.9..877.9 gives 0.02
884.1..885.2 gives 0.05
